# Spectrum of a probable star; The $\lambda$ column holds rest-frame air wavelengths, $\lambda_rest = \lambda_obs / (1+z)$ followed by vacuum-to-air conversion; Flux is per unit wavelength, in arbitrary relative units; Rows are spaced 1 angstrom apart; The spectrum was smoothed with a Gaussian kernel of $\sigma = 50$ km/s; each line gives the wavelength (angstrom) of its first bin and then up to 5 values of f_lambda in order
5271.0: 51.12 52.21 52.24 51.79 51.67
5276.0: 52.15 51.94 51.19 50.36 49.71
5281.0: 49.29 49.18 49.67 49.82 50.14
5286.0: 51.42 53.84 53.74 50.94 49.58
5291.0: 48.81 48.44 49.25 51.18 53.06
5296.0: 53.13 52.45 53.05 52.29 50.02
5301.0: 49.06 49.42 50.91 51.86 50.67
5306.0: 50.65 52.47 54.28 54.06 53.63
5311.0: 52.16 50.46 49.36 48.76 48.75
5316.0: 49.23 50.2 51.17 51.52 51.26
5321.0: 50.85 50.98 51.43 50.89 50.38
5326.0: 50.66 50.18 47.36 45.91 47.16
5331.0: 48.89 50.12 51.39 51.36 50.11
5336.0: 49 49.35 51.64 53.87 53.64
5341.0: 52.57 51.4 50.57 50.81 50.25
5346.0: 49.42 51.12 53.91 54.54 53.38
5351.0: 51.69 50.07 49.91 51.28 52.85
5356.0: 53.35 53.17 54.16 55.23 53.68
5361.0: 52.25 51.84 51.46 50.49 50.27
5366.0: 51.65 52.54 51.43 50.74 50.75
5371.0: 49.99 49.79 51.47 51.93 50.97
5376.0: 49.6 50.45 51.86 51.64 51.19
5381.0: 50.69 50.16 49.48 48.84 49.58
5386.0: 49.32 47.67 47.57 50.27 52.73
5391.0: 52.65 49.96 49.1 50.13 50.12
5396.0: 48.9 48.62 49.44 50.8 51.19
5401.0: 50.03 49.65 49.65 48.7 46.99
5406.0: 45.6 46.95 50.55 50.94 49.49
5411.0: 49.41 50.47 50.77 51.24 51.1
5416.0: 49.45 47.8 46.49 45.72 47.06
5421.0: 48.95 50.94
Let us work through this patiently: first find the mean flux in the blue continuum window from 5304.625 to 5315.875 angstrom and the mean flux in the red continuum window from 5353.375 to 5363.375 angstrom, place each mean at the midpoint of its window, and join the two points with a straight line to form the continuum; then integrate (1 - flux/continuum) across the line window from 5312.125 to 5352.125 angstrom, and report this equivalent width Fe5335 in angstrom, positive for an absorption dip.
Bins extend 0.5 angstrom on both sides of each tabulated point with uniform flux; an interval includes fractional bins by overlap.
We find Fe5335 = 1.09 angstrom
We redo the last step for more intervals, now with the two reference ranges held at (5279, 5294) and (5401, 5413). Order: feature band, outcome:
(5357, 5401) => -1.3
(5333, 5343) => -0.3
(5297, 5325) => -0.6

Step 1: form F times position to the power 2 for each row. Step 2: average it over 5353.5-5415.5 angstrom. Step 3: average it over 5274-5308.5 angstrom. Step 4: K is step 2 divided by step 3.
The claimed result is 1.03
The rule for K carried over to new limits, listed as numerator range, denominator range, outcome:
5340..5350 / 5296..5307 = 1.03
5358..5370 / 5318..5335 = 1.05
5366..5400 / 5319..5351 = 1.01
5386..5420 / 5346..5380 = 0.97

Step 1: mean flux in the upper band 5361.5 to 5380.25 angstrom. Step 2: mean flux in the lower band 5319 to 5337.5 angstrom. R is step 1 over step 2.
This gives 1.0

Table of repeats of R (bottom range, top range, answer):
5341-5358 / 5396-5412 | 0.95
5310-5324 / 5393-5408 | 0.97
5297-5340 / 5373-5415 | 0.98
